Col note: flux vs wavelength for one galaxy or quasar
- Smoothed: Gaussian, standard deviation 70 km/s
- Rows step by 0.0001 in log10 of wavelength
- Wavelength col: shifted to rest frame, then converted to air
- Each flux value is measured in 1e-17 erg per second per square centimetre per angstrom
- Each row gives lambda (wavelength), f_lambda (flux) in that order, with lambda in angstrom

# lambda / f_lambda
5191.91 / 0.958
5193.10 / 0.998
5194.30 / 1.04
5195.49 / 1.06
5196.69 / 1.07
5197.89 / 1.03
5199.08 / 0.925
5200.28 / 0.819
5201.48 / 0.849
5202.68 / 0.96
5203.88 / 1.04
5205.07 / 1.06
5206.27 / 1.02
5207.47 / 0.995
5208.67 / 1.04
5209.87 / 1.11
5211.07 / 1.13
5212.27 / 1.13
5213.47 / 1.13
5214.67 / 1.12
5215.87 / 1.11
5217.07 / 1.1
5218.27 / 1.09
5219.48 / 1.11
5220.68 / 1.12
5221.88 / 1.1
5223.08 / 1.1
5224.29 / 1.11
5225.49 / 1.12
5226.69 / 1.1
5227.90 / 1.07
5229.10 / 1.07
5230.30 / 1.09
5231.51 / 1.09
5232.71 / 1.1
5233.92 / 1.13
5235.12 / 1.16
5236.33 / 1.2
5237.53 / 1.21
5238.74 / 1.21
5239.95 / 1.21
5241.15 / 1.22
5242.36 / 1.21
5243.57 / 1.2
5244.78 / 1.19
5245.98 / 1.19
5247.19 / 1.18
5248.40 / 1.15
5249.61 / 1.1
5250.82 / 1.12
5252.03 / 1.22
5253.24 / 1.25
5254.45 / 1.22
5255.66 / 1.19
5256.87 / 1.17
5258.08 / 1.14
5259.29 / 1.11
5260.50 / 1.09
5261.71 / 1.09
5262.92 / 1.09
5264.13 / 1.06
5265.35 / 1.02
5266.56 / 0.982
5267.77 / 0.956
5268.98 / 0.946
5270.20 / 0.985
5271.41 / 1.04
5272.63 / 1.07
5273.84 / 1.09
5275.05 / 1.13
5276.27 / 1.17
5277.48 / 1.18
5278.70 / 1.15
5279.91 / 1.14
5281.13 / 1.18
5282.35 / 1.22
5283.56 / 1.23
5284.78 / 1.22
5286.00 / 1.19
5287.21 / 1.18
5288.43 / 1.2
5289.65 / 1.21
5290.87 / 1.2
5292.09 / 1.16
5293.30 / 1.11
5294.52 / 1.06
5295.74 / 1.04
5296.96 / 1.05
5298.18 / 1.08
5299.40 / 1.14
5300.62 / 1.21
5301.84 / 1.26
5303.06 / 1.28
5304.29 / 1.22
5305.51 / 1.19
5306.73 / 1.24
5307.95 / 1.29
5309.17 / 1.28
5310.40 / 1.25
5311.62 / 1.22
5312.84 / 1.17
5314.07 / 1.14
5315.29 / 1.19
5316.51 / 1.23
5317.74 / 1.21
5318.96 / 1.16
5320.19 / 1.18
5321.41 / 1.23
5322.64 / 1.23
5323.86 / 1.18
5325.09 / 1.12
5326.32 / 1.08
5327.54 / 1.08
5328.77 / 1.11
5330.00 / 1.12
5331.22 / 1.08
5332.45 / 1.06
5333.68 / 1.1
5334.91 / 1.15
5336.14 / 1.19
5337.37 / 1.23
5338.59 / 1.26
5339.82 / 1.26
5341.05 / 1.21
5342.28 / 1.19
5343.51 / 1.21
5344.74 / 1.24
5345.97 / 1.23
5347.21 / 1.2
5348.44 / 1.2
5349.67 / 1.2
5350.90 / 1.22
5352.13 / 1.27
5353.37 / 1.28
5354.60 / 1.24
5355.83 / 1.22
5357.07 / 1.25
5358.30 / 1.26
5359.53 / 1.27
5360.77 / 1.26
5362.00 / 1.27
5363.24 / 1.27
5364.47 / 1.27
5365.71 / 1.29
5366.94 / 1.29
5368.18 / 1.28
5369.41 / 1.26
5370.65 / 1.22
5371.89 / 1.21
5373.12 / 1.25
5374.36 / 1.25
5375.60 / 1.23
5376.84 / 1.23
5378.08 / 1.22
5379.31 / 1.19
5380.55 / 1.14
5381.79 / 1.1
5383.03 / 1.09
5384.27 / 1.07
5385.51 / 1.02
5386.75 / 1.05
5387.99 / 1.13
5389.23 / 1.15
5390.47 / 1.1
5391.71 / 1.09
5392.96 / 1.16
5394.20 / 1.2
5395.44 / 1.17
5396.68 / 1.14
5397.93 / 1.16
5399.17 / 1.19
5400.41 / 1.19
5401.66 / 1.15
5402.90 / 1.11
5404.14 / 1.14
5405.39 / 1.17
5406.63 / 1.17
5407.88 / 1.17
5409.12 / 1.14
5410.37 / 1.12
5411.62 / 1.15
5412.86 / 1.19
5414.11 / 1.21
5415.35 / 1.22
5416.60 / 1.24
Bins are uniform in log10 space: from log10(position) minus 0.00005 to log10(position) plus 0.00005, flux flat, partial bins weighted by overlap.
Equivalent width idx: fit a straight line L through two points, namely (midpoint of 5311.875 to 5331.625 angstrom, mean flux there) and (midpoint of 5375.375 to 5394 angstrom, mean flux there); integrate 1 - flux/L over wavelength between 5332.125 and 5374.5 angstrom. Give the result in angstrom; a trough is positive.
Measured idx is -3.2 angstrom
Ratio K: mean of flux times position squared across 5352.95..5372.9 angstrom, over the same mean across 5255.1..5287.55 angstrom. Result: 1.17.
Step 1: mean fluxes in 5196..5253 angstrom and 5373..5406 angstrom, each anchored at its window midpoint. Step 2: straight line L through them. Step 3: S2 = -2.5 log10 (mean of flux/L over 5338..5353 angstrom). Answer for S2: -0.08 mag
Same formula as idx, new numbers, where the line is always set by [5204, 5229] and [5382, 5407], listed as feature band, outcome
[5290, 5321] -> -2.0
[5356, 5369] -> -1.7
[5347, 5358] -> -1.1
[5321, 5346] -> -1.1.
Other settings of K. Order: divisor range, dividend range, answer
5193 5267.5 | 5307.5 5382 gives 1.15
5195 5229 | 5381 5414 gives 1.15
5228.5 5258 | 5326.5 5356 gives 1.05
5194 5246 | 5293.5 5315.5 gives 1.12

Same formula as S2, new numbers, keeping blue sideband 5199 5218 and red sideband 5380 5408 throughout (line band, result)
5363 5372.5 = -0.130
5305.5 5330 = -0.090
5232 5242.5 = -0.126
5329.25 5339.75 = -0.051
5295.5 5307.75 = -0.090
